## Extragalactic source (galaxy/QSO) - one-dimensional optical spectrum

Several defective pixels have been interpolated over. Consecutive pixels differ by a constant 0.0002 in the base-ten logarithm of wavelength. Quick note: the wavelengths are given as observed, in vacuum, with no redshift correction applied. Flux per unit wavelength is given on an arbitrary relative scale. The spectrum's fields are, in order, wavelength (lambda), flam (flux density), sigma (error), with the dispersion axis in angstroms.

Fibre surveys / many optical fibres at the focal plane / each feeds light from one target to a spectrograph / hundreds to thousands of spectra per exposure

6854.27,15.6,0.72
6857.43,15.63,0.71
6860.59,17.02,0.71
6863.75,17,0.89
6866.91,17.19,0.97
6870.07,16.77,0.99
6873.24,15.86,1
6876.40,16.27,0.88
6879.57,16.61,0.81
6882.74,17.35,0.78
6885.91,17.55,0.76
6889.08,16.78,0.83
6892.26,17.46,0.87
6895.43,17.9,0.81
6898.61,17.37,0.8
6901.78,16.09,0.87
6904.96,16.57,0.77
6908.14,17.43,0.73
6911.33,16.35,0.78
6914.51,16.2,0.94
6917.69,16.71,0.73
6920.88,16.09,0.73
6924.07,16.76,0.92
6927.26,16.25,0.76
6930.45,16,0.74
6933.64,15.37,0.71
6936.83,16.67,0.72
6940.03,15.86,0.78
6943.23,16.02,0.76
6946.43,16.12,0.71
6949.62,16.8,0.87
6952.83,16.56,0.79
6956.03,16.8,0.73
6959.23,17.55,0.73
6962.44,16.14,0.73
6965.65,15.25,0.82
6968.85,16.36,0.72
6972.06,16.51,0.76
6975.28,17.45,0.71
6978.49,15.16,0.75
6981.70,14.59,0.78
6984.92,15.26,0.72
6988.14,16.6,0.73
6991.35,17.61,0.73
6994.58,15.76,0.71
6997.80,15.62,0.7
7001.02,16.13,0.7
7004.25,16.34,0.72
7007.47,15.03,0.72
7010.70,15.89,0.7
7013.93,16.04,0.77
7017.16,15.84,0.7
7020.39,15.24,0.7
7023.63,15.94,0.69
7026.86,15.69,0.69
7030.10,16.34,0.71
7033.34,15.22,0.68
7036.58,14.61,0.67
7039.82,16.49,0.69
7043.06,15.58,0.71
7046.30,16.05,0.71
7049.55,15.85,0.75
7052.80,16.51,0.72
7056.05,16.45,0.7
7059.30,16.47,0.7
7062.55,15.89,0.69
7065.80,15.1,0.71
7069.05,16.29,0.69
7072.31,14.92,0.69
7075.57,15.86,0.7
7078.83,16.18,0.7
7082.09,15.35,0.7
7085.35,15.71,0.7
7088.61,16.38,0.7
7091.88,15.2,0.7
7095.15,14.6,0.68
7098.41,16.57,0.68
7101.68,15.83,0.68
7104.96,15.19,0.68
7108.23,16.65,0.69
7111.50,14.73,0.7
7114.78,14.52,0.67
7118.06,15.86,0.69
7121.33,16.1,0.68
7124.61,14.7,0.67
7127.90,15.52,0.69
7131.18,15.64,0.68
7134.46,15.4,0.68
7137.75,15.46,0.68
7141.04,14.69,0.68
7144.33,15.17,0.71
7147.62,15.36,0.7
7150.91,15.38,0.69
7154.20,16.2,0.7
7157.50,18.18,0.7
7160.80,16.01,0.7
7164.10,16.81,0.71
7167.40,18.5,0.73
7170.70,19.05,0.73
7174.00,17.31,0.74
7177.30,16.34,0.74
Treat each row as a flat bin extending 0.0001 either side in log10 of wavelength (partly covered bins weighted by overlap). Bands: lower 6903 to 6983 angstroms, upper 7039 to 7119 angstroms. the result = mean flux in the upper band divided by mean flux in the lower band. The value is 0.97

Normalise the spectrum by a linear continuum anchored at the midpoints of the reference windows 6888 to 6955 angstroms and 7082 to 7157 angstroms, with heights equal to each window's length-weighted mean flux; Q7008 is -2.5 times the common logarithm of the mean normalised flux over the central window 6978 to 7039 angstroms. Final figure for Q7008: 0.02 mag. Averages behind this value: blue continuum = 16.5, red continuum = 15.5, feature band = 15.8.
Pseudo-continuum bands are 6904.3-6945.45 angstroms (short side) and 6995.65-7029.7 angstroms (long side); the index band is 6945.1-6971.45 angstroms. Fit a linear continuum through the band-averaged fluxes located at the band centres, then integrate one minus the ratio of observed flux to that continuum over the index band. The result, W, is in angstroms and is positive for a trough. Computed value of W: -0.5 angstroms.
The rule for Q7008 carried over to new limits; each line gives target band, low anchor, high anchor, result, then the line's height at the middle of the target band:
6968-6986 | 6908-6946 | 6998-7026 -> 0.007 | 16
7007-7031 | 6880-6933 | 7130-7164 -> 0.037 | 16.3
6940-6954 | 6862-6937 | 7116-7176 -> 0.019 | 16.6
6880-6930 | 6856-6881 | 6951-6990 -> -0.026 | 16.4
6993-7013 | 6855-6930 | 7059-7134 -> 0.021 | 16.1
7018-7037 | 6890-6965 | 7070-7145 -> 0.027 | 16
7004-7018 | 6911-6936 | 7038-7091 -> 0.018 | 16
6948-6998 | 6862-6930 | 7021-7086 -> 0.003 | 16.3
